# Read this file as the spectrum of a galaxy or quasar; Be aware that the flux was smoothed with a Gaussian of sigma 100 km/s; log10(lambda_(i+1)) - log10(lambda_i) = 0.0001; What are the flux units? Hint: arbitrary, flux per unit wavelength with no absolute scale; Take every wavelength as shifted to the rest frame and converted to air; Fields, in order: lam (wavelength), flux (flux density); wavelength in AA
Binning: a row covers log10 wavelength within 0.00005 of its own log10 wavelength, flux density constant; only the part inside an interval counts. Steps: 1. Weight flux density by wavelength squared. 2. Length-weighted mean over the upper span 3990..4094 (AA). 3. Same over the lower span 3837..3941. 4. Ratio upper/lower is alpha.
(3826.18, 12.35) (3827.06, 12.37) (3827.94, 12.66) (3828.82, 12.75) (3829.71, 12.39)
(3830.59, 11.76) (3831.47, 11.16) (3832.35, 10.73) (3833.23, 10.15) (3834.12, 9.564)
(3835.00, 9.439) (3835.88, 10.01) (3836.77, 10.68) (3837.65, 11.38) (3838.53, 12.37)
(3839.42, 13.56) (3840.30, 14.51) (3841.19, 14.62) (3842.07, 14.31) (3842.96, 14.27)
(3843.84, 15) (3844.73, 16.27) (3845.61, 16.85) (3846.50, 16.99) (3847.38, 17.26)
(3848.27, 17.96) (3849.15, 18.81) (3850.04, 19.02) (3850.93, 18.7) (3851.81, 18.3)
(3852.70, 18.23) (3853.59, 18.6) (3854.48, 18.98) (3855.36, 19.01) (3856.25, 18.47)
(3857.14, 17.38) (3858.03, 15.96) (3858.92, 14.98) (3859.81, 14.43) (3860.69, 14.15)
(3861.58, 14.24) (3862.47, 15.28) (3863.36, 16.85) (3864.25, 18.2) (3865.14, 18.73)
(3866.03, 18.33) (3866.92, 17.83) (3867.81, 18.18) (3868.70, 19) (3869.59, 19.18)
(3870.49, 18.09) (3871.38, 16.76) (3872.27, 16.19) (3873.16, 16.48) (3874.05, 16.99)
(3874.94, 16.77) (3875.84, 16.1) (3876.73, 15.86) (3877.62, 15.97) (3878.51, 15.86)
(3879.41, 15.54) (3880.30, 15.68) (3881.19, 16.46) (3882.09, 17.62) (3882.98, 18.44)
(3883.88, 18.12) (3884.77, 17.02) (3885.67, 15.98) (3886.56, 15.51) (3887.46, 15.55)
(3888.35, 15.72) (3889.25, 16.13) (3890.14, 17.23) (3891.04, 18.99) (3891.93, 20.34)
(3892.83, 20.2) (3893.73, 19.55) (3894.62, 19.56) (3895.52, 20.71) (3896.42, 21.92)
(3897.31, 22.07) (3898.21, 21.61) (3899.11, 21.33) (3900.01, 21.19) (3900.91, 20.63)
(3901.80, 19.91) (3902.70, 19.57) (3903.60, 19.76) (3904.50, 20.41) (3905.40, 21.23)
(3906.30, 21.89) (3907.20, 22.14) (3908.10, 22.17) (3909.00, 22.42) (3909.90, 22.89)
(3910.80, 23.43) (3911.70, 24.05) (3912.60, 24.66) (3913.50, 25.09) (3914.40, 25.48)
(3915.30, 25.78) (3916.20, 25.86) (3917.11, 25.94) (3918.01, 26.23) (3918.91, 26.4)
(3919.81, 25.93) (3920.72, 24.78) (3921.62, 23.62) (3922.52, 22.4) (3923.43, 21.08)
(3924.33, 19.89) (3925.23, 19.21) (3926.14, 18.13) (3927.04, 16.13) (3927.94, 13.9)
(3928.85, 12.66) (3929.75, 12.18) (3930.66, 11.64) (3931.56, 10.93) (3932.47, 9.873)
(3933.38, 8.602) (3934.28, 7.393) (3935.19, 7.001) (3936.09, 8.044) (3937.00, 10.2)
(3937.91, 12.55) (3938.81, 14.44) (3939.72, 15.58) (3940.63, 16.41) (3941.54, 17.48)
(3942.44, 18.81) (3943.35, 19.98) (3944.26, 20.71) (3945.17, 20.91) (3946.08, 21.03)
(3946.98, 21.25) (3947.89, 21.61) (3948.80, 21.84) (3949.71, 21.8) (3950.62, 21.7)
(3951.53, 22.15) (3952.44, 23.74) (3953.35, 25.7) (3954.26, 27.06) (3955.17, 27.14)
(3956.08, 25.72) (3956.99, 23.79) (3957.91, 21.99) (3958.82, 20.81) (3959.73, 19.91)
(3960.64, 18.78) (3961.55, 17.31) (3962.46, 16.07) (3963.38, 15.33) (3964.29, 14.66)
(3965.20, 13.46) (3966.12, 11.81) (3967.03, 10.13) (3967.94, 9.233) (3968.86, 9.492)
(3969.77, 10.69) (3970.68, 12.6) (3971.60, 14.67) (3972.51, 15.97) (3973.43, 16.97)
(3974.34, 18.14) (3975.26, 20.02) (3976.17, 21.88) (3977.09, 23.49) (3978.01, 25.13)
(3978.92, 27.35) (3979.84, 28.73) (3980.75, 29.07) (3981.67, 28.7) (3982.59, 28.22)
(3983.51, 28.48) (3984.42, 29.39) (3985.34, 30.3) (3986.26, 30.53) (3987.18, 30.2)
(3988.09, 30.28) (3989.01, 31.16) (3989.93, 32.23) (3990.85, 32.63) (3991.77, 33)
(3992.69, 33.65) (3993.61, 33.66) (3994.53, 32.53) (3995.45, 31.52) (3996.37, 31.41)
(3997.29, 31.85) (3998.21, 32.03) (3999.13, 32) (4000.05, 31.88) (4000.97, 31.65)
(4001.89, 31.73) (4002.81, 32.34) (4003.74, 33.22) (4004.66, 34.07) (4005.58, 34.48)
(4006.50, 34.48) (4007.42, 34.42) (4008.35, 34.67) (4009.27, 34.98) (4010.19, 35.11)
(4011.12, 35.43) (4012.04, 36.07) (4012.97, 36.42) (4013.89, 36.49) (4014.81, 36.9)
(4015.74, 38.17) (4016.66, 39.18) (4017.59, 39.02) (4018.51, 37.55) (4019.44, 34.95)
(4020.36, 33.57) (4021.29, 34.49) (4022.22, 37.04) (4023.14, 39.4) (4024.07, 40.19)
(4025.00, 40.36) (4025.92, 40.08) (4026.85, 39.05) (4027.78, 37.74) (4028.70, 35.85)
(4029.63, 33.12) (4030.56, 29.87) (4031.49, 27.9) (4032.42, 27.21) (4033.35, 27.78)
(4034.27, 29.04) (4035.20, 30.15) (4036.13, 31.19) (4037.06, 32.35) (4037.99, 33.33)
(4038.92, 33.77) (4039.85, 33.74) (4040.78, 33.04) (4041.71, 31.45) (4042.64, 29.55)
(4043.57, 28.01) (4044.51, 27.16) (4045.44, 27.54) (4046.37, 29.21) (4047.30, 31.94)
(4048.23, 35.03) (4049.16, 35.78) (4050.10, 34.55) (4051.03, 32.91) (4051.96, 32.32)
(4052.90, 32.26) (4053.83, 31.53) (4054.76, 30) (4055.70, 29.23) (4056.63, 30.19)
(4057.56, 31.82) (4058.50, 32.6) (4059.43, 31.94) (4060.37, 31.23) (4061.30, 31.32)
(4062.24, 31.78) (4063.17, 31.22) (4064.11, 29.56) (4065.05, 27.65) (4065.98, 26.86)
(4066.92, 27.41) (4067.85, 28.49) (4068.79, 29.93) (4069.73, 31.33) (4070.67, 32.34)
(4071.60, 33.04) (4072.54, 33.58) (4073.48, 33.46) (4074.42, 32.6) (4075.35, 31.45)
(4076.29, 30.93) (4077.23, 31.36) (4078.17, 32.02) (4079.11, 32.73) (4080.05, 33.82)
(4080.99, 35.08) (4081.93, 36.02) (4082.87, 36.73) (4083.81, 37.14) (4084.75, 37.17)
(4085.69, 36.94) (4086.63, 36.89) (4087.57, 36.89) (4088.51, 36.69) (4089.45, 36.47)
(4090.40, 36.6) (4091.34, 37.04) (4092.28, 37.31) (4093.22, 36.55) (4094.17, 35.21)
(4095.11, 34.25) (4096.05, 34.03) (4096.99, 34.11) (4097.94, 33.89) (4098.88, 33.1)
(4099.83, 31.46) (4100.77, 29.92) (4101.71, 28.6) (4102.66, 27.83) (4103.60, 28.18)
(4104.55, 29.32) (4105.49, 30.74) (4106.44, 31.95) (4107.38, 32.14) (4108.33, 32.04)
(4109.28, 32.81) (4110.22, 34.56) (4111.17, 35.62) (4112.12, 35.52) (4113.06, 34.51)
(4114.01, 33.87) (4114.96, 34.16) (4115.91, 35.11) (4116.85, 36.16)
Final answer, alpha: 2.0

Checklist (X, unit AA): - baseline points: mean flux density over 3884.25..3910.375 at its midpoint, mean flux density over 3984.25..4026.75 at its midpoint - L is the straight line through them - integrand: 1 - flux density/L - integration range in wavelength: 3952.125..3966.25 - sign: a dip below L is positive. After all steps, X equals 3.8 AA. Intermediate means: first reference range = 19.8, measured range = 20.4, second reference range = 34.4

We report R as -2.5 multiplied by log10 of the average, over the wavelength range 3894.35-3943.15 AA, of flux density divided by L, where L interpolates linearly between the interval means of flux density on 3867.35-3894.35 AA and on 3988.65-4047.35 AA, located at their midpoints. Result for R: 0.12 mag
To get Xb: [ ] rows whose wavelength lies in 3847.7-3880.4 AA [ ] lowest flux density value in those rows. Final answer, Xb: 14.15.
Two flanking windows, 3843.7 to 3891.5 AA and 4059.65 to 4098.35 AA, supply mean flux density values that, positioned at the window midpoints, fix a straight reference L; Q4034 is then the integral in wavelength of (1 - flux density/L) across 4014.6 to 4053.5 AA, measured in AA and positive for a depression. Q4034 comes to -5.0 AA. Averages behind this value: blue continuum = 17.1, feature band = 33.6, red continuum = 33.4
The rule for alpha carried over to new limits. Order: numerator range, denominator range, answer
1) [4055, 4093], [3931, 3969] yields 2.03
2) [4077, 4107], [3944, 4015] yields 1.38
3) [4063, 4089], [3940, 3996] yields 1.53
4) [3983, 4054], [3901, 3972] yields 1.84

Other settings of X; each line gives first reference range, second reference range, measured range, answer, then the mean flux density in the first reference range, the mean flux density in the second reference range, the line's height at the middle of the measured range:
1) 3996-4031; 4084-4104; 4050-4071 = 2.4 AA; 35.3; 34.3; 34.7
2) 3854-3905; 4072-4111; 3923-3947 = 7.7 AA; 17.9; 33.7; 22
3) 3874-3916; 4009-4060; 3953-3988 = 7.9 AA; 19.7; 33.5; 27.2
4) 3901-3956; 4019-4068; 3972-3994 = -1.4 AA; 19.7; 32.2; 25.6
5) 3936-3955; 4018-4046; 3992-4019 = -5.0 AA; 19.5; 33.2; 29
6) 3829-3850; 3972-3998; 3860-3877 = -0.5 AA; 13.6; 28.1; 16.5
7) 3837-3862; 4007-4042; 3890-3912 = 0.6 AA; 16.2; 34.8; 21.7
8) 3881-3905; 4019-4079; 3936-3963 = 4.4 AA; 19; 32.2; 23.7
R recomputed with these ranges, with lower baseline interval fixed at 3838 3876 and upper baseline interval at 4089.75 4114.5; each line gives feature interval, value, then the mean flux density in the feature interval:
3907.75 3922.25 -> -0.19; 24.7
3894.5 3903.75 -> -0.07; 20.8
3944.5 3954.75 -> 0.02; 22.6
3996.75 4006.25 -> -0.23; 32.6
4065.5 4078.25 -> 0.00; 31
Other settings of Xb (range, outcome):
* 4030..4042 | 27.21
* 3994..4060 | 27.16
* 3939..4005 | 9.233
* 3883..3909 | 15.51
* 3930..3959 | 7.001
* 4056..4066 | 26.86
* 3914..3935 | 7.393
